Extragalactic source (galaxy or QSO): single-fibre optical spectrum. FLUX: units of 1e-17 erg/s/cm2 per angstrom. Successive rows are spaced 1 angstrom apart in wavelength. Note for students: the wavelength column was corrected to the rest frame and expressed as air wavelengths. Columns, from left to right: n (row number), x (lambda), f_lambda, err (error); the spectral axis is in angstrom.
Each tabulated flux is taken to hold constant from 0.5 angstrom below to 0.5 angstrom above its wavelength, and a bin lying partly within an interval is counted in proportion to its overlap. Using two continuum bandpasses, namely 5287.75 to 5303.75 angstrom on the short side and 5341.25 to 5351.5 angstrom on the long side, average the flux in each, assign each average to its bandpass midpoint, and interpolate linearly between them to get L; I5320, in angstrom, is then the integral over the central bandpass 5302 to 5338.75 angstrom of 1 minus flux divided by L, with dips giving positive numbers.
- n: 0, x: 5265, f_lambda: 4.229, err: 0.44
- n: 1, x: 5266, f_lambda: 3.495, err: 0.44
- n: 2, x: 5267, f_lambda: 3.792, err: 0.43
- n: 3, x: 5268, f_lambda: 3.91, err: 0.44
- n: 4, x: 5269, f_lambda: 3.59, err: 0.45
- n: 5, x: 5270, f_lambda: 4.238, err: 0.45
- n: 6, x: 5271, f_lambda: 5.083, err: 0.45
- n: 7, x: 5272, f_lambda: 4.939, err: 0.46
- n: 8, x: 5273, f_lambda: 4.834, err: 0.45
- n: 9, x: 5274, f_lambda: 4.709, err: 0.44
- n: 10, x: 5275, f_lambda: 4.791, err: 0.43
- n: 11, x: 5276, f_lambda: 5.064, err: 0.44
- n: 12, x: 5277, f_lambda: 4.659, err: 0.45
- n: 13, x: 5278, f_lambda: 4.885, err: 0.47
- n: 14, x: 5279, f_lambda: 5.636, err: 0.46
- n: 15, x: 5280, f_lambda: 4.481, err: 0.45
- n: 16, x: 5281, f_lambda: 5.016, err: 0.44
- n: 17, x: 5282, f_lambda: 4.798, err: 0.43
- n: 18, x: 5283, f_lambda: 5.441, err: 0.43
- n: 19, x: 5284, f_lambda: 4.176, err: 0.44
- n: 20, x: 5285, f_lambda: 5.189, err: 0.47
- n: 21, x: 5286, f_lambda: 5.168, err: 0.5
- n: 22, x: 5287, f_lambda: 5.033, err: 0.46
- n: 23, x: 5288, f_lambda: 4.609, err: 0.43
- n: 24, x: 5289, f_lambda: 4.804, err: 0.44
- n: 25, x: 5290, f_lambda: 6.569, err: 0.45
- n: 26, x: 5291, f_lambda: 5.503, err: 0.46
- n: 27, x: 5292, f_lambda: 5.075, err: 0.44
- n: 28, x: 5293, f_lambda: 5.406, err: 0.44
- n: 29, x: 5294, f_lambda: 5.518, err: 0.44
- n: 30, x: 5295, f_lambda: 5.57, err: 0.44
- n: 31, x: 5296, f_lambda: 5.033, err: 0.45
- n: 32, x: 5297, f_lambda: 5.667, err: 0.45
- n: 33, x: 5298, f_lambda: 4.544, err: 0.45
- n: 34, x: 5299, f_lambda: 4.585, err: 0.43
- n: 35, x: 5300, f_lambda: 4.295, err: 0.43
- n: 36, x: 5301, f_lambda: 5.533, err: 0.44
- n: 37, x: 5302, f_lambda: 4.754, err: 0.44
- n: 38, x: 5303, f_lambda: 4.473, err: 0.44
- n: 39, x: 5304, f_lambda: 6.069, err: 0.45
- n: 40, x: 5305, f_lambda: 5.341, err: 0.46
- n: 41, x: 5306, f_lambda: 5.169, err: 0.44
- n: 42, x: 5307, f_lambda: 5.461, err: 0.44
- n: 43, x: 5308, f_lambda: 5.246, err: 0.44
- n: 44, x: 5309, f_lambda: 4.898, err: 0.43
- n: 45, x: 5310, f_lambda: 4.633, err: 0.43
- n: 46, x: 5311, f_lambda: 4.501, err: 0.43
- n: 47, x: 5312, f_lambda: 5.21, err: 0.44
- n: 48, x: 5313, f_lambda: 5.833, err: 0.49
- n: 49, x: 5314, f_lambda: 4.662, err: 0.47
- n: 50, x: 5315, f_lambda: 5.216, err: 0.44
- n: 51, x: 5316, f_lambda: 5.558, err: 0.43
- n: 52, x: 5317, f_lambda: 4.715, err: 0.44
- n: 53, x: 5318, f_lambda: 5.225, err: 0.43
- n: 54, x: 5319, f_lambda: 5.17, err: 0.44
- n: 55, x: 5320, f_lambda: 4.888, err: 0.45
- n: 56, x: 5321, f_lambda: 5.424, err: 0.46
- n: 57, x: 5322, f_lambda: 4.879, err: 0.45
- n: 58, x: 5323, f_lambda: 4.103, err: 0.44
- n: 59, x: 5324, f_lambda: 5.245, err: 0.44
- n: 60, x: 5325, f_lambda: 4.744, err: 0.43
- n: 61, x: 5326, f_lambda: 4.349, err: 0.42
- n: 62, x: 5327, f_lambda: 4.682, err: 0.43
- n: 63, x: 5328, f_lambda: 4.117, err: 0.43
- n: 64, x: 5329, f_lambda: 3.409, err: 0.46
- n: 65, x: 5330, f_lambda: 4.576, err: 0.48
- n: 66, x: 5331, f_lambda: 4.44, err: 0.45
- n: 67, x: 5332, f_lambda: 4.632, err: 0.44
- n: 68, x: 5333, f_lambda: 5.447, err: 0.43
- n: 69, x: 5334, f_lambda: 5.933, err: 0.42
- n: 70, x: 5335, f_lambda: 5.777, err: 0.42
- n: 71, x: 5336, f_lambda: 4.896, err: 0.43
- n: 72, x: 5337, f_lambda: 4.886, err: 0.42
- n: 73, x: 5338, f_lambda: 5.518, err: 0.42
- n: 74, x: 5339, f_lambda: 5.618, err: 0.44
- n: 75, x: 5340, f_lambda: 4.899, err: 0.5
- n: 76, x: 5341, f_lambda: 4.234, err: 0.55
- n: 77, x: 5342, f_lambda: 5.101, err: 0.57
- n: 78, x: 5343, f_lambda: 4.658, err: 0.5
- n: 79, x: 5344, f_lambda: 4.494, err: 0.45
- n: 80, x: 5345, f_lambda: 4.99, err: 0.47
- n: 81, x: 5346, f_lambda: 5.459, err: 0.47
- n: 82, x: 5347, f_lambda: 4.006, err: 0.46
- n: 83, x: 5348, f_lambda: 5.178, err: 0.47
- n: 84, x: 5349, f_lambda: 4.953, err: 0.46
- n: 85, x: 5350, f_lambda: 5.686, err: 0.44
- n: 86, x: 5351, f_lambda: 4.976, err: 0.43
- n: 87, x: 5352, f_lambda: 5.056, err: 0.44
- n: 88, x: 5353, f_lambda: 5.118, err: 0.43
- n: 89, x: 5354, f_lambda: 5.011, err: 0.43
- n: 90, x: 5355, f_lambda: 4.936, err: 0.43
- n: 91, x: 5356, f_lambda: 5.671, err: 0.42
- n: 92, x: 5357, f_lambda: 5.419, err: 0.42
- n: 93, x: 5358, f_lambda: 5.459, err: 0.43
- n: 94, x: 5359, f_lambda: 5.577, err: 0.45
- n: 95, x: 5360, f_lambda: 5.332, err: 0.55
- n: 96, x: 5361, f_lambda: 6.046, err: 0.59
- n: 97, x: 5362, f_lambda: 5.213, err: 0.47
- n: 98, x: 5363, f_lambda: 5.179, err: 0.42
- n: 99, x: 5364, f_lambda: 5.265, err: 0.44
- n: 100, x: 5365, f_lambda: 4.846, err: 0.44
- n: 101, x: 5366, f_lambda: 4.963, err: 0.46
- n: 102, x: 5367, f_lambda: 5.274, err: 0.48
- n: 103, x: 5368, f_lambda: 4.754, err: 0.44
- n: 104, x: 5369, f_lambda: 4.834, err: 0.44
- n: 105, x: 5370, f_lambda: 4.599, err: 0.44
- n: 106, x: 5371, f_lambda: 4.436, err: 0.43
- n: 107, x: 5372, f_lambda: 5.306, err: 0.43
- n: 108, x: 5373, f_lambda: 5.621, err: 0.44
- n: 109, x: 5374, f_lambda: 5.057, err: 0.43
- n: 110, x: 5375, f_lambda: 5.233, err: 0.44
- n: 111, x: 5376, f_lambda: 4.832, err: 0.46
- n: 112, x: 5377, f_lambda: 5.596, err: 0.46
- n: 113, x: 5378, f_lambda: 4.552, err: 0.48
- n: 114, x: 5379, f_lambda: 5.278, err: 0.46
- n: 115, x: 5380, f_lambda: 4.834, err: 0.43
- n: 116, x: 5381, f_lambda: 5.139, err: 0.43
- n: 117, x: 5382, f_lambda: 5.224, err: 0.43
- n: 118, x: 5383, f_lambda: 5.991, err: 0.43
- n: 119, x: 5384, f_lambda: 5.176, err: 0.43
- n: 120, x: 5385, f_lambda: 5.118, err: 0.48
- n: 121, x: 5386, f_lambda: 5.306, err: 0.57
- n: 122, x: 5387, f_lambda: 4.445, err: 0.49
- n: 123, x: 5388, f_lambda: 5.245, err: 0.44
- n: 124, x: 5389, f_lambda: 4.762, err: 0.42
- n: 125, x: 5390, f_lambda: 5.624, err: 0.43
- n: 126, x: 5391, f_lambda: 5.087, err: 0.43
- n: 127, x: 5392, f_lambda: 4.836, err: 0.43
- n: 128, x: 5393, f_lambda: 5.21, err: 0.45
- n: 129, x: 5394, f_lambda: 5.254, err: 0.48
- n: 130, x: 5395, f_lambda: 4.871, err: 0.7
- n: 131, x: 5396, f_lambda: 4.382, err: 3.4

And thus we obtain 0.4 angstrom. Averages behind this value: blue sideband 5.14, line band 4.98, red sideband 4.93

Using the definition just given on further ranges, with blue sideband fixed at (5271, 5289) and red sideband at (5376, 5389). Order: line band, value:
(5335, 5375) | -0.23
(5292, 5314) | -0.71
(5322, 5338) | 0.77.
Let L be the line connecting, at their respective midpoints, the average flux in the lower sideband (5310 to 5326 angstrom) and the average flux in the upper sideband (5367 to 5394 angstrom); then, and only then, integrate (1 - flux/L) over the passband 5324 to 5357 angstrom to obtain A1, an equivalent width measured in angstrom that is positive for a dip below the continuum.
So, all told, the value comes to 0.6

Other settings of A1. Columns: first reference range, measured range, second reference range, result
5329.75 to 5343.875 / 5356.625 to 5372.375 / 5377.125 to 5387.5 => -0.2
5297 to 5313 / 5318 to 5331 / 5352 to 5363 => 1.3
